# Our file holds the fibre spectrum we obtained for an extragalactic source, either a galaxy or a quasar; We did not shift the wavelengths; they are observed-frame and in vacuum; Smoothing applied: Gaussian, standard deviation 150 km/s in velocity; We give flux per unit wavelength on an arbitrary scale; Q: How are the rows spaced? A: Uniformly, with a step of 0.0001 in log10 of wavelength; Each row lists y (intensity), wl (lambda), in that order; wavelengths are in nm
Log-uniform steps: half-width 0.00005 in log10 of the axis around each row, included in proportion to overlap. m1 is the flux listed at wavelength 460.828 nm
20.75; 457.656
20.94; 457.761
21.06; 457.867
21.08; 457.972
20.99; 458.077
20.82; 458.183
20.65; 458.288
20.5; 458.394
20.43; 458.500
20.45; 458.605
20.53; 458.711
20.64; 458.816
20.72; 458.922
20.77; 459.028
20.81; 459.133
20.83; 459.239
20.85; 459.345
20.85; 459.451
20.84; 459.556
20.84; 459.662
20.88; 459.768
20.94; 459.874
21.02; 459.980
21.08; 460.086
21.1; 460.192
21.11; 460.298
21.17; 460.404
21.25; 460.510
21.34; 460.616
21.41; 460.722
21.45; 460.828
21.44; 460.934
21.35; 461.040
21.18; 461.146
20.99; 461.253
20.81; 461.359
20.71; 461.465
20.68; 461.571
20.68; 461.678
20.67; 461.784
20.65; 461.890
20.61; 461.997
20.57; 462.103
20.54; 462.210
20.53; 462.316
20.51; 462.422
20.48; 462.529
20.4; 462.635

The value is 21.45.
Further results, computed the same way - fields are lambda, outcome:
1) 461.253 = 20.99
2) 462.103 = 20.57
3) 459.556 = 20.84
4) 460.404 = 21.17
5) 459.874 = 20.94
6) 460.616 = 21.34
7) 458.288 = 20.65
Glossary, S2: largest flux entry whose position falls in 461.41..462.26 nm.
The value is 20.71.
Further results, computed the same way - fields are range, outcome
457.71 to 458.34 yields 21.08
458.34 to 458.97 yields 20.72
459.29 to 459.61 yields 20.85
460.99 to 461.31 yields 21.35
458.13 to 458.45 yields 20.82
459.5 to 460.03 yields 21.02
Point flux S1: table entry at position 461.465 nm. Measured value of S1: 20.71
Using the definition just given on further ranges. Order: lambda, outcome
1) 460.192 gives 21.1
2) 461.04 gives 21.35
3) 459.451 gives 20.85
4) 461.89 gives 20.65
